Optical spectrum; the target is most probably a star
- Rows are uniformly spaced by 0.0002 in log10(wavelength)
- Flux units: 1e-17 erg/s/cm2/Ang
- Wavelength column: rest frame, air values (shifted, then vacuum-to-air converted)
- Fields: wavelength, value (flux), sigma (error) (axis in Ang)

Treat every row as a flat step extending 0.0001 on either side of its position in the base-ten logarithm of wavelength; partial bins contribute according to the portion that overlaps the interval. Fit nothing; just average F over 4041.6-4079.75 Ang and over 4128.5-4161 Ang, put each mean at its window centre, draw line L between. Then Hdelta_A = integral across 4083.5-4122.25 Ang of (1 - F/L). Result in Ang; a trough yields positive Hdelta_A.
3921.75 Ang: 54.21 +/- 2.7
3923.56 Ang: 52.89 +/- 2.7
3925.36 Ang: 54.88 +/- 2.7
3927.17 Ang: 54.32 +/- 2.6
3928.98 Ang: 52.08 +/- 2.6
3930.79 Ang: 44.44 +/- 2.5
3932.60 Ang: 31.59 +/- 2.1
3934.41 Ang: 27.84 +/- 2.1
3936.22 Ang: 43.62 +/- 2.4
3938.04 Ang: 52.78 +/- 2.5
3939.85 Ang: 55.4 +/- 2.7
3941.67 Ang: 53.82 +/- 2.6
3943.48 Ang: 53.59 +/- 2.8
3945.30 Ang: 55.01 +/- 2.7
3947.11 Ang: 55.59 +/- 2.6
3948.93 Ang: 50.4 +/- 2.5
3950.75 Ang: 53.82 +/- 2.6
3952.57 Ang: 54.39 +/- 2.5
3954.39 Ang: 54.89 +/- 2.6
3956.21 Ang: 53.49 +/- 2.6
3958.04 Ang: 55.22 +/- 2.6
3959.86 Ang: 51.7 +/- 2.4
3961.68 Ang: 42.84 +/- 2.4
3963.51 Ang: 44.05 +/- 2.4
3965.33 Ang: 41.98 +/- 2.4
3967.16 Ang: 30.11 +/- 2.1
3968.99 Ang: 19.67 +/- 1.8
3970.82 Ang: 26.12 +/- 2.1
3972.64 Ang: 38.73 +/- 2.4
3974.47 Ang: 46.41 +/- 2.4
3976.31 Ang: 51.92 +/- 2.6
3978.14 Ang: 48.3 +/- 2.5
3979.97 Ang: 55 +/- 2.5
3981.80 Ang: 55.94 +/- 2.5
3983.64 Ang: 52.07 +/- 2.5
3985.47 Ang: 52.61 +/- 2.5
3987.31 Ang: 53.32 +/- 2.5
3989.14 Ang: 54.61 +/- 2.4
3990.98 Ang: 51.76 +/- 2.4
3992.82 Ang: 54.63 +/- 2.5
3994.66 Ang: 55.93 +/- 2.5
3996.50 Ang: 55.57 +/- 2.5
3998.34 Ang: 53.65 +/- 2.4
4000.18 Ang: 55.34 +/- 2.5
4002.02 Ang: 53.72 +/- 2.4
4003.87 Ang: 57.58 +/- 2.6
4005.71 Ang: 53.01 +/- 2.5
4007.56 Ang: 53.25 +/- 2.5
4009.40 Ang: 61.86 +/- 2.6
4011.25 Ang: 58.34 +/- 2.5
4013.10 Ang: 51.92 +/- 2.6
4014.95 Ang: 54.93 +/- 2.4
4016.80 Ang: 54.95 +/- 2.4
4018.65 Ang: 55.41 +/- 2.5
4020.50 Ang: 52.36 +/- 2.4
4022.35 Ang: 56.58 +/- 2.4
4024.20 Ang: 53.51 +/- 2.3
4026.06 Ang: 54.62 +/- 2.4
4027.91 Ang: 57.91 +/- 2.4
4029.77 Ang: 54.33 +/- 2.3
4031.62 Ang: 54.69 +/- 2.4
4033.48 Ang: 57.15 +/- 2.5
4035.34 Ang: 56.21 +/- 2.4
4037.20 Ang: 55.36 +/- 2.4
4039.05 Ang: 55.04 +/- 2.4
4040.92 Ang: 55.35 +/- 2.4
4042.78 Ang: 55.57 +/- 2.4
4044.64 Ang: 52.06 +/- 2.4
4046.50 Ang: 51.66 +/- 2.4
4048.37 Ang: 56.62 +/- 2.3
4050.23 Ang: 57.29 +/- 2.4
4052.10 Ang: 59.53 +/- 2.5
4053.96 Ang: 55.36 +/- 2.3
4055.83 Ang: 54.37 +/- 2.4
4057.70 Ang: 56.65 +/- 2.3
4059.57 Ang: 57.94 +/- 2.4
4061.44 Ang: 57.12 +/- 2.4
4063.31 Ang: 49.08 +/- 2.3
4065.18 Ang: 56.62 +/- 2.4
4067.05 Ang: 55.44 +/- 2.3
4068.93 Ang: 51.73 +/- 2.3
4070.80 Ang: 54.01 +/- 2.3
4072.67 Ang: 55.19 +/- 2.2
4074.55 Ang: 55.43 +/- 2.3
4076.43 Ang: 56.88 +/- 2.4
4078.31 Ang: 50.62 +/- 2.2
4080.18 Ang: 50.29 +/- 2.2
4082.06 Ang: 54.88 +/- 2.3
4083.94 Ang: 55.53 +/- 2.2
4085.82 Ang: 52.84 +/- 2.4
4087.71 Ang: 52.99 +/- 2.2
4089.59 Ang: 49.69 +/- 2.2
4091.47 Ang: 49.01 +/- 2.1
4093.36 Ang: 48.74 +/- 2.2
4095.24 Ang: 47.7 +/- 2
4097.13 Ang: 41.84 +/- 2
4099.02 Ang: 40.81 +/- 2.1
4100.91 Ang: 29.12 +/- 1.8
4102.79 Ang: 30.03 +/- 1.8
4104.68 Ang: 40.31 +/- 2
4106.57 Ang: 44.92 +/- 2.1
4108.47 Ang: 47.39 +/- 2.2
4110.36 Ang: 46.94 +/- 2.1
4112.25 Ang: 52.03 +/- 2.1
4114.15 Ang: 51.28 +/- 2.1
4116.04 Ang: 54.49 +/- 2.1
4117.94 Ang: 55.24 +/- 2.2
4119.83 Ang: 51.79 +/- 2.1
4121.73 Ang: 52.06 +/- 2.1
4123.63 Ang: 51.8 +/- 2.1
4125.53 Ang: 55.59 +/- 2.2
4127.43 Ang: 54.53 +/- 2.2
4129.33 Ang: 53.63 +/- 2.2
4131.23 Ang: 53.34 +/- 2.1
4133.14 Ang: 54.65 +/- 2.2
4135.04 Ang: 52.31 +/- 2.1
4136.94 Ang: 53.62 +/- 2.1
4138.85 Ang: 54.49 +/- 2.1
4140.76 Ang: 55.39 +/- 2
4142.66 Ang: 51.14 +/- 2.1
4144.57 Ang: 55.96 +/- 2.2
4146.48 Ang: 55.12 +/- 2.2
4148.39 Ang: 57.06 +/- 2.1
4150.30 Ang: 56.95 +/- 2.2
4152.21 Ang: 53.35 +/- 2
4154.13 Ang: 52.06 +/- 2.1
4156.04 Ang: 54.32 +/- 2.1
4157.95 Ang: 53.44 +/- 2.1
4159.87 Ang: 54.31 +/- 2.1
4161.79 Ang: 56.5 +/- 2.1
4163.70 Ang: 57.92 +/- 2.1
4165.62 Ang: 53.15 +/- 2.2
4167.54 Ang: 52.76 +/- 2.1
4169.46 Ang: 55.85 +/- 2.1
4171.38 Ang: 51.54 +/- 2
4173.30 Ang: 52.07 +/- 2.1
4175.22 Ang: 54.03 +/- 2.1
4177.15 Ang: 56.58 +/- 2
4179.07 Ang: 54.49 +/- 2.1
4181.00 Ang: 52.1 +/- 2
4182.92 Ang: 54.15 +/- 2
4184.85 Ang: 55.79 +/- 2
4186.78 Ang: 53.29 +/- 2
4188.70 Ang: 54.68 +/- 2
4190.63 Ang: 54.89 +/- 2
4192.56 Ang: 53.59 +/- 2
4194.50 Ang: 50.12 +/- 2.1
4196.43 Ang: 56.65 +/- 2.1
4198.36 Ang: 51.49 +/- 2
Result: 5.2 Ang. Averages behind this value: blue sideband 54.9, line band 47.2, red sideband 54.2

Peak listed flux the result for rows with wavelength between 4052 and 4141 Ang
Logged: 59.53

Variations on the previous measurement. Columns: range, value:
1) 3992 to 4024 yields 61.86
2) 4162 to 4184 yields 57.92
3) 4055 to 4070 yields 57.94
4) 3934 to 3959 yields 55.59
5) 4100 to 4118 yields 55.24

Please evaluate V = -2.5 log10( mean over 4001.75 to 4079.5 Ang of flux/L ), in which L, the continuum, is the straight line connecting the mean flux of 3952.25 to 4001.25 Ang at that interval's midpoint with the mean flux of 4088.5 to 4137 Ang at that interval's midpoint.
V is -0.140 mag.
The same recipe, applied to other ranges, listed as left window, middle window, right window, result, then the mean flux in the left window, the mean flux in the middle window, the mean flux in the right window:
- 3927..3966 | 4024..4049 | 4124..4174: -0.073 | 49.2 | 55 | 54.3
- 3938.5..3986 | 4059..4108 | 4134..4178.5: 0.054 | 48.2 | 49.5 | 54.4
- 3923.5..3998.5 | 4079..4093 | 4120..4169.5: 0.009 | 48.6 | 52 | 54.2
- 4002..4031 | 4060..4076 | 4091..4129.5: -0.073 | 55.3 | 54.5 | 47.5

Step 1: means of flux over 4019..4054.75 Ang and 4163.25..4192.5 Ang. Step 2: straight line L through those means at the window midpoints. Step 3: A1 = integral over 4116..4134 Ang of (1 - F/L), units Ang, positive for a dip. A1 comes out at 0.3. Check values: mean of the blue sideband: 55.3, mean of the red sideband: 54.1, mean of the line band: 53.7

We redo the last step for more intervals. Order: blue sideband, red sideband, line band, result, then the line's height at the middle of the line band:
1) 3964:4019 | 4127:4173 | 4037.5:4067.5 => -2.1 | 51.8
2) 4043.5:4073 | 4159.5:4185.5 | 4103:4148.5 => 2.3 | 54.6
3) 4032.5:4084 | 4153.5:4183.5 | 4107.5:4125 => 1.0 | 54.5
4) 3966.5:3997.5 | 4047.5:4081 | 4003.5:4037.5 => -3.0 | 51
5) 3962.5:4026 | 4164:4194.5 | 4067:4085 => -0.7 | 52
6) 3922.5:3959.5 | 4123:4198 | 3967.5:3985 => 2.6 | 51.1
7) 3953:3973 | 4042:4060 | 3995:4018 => -3.1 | 48.8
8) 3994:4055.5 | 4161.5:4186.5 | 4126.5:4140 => 0.2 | 54.6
